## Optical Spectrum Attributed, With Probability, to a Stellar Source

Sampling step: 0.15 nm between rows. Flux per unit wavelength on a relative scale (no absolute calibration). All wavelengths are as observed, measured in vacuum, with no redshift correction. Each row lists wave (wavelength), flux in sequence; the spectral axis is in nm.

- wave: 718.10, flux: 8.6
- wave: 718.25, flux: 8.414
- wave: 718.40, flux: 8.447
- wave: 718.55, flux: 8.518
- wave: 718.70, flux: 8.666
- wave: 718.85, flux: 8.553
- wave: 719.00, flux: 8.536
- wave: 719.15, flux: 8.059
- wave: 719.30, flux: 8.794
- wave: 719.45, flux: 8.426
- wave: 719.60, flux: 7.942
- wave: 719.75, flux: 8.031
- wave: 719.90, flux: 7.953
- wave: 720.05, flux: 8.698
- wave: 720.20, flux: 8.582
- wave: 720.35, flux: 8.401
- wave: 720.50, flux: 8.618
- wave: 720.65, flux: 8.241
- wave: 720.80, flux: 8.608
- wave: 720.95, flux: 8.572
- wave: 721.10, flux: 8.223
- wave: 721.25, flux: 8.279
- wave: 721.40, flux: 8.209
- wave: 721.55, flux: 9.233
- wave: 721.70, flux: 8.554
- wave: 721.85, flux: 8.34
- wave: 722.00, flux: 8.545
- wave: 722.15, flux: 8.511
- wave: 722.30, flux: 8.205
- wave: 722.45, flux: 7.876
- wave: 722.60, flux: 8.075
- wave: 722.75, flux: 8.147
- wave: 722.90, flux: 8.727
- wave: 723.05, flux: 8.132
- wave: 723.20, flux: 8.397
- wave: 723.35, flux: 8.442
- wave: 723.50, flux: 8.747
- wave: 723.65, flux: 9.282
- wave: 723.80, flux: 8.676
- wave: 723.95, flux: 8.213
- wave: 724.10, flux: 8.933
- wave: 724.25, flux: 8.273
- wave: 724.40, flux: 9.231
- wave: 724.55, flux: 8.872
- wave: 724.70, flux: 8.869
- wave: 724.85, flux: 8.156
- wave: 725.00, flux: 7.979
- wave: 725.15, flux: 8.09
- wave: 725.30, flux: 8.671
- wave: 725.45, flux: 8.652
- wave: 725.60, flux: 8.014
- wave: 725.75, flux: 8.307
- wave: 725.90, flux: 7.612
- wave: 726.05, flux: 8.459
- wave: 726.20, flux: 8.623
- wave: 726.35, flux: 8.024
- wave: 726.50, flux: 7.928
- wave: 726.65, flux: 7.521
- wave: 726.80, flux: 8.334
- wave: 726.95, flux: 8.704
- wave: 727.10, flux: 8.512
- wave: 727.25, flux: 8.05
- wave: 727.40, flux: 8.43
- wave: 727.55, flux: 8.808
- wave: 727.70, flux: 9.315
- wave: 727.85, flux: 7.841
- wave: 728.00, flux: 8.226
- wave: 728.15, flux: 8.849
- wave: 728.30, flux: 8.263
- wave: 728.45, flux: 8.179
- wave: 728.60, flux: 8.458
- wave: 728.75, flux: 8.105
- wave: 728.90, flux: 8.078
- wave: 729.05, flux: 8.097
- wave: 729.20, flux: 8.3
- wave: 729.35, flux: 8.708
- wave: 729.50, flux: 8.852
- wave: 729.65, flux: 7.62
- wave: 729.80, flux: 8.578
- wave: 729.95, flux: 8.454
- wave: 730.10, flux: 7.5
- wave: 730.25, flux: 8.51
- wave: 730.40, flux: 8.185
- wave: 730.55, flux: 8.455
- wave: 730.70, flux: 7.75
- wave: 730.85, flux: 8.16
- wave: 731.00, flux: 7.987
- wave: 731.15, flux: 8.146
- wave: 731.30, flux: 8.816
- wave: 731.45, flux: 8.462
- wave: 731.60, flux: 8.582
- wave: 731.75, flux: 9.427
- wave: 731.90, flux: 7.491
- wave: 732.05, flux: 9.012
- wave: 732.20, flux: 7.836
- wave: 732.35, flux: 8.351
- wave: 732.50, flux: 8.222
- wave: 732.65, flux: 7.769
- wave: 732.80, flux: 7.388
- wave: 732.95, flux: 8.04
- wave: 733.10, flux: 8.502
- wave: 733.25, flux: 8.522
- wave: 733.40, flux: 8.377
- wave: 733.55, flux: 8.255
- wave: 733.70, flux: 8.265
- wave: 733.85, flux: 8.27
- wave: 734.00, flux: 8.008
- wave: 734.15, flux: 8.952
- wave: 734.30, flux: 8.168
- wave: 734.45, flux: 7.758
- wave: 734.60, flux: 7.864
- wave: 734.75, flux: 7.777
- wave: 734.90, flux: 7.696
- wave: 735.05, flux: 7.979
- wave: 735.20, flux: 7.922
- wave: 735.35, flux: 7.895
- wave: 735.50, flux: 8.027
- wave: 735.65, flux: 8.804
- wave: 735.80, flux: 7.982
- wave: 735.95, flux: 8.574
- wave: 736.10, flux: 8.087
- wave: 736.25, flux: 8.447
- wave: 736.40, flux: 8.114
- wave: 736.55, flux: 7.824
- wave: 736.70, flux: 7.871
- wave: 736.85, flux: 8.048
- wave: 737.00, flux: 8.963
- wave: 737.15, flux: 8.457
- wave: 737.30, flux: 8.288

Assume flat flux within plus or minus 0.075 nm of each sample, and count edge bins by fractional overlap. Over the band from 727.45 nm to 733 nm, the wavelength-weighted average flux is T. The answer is 8.29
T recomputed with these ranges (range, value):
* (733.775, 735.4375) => 8.03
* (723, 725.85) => 8.52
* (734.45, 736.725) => 8.05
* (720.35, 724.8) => 8.51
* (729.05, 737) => 8.21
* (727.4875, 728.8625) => 8.44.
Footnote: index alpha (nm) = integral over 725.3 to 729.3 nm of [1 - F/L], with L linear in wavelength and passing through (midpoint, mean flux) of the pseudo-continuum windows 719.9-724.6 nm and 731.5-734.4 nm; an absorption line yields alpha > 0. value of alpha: 0.044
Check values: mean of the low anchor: 8.5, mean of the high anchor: 8.28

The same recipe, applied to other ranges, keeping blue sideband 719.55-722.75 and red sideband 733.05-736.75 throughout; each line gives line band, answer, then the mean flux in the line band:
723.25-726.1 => -0.06 nm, 8.5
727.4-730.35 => -0.04 nm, 8.36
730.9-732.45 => -0.04 nm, 8.4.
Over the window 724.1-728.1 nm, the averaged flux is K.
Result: 8.38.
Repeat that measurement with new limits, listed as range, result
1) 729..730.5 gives 8.29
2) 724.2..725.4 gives 8.53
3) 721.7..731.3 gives 8.35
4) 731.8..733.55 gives 8.16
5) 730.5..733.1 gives 8.23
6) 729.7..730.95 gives 8.18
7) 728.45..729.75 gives 8.28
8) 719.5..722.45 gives 8.39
